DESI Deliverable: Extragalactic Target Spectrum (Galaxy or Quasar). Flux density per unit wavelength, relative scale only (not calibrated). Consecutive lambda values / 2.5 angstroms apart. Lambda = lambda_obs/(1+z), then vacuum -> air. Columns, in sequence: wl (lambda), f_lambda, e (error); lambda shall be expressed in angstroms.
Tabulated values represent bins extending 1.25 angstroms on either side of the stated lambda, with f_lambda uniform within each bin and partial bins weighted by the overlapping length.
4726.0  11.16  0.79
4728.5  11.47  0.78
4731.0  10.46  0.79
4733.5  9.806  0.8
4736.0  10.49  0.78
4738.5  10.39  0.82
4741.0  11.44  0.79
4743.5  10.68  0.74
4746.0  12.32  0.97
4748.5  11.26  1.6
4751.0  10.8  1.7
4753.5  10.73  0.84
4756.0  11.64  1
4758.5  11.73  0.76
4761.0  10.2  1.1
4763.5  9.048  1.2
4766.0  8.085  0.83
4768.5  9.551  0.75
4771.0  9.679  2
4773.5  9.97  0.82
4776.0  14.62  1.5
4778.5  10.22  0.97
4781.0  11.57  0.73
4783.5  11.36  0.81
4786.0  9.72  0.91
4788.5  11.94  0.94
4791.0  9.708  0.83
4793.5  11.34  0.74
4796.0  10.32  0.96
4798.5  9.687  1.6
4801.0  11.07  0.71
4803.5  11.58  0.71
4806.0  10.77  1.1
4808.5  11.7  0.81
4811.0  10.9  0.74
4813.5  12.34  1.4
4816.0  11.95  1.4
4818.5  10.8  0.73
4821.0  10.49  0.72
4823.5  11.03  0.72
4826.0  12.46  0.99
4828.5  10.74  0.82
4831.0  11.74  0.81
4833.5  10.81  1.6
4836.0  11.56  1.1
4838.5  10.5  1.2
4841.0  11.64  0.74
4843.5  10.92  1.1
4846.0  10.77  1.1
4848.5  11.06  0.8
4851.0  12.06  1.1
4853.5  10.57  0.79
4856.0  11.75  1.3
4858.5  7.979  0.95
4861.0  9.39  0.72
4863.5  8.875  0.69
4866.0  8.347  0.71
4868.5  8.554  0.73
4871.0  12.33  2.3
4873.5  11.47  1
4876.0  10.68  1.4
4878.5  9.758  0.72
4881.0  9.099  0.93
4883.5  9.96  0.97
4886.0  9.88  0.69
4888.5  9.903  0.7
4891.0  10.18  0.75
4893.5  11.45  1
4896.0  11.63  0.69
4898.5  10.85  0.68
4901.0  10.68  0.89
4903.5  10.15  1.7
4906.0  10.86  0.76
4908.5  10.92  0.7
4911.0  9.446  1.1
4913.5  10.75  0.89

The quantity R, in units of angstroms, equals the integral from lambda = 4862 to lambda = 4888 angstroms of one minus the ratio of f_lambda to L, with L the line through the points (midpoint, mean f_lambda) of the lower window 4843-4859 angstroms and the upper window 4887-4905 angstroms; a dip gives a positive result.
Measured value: 2.10 angstroms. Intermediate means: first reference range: 10.8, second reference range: 10.7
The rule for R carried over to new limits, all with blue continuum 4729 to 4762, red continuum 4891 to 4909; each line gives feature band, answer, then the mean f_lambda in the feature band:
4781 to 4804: 0.3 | 10.8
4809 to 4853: -1.5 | 11.3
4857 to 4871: 2.4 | 9.02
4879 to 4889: 1.1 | 9.7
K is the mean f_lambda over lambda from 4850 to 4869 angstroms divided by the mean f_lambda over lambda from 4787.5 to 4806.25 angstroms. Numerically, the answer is 0.9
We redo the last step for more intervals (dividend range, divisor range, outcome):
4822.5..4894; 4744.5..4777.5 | 0.98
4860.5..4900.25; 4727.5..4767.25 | 0.95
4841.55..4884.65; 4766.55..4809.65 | 0.95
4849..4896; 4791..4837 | 0.91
